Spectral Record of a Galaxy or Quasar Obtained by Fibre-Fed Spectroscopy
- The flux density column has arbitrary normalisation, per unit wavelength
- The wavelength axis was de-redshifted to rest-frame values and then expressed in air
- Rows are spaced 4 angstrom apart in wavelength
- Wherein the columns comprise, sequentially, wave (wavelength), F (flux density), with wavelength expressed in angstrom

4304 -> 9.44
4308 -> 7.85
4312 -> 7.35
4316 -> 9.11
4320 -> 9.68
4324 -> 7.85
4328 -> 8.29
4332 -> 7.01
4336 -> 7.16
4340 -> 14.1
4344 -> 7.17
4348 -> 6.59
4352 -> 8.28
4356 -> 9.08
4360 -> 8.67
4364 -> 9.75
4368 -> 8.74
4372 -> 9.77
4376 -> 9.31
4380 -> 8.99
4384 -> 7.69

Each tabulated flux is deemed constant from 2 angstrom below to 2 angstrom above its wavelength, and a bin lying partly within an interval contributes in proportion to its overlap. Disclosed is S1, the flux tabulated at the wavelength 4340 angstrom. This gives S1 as 14.1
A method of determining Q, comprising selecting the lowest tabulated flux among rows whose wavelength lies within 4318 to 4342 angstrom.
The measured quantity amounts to 7.01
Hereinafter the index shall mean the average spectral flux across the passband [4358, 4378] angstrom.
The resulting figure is 9.25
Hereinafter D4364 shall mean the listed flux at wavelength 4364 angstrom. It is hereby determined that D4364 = 9.75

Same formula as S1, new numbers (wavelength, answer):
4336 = 7.16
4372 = 9.77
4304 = 9.44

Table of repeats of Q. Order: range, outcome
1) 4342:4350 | 6.59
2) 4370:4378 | 9.31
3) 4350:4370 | 8.28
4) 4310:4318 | 7.35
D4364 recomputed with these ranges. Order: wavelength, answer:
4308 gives 7.85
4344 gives 7.17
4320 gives 9.68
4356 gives 9.08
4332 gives 7.01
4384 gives 7.69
